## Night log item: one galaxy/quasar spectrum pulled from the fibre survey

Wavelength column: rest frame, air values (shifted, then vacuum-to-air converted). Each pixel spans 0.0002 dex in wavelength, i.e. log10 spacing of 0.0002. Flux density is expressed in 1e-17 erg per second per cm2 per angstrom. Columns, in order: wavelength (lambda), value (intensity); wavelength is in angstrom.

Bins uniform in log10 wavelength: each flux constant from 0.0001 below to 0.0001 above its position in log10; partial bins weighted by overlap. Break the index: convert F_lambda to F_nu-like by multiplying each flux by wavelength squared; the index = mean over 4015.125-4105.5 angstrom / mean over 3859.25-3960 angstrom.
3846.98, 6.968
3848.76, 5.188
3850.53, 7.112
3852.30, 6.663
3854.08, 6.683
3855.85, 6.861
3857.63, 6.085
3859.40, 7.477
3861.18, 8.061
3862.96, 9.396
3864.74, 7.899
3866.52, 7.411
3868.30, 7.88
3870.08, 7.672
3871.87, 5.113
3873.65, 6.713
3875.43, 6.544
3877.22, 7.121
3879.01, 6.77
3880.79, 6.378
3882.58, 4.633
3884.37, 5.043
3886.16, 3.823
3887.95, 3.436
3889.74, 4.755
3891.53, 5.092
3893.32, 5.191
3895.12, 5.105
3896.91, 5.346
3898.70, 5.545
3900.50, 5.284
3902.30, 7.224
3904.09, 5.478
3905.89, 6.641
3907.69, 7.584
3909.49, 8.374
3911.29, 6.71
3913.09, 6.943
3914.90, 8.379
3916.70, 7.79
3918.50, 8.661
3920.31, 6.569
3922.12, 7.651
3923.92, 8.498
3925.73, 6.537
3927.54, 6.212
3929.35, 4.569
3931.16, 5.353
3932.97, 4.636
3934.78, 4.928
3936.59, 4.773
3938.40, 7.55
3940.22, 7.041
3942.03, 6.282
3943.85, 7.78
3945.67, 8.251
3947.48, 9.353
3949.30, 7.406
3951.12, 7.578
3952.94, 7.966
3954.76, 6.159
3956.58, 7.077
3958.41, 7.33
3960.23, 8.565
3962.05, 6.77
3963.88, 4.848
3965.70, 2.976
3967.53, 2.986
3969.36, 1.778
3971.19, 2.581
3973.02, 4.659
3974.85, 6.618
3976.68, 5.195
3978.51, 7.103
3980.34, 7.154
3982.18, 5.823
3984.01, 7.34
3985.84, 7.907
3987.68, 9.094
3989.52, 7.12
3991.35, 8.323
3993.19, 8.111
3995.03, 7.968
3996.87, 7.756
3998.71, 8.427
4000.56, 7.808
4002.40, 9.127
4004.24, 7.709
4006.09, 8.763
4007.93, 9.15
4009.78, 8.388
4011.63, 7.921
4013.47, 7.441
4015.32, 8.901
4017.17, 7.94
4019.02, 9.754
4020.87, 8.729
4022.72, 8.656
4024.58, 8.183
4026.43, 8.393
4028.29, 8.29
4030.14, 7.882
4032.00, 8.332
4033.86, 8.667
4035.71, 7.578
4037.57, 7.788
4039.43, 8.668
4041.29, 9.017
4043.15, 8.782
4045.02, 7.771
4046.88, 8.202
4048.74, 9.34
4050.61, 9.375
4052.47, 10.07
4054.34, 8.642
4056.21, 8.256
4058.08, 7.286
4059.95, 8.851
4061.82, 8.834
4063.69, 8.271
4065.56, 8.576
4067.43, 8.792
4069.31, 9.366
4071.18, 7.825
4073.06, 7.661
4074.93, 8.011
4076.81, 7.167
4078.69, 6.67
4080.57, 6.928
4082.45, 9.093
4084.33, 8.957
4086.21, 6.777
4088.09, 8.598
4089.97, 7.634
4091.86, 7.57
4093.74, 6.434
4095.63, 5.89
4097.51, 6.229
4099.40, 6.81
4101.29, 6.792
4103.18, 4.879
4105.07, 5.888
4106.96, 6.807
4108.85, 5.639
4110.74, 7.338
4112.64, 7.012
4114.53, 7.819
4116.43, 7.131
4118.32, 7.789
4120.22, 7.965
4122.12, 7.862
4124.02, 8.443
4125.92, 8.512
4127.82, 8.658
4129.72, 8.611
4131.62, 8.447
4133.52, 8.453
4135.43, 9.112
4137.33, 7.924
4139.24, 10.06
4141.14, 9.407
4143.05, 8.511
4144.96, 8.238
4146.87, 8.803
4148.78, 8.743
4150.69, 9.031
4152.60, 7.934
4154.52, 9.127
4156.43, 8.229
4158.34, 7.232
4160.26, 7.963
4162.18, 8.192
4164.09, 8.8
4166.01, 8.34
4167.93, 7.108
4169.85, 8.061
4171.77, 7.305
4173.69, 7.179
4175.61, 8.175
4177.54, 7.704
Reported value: 1.30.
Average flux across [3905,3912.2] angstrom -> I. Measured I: 7.33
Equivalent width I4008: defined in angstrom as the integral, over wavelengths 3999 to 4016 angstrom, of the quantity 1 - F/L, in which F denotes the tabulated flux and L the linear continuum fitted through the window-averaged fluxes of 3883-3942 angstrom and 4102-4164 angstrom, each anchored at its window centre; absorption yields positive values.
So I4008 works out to -3.5 angstrom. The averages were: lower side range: 6.14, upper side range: 8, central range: 8.35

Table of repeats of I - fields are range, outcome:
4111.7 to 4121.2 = 7.55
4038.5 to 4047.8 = 8.49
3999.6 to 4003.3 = 8.45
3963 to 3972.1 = 3.03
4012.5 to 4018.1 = 8.1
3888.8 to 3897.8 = 5.09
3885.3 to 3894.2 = 4.46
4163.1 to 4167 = 8.56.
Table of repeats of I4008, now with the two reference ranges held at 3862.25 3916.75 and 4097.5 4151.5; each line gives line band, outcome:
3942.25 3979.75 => 3.4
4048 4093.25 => -4.5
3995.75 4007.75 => -2.1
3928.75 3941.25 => 2.0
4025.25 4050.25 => -3.7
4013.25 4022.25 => -1.9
